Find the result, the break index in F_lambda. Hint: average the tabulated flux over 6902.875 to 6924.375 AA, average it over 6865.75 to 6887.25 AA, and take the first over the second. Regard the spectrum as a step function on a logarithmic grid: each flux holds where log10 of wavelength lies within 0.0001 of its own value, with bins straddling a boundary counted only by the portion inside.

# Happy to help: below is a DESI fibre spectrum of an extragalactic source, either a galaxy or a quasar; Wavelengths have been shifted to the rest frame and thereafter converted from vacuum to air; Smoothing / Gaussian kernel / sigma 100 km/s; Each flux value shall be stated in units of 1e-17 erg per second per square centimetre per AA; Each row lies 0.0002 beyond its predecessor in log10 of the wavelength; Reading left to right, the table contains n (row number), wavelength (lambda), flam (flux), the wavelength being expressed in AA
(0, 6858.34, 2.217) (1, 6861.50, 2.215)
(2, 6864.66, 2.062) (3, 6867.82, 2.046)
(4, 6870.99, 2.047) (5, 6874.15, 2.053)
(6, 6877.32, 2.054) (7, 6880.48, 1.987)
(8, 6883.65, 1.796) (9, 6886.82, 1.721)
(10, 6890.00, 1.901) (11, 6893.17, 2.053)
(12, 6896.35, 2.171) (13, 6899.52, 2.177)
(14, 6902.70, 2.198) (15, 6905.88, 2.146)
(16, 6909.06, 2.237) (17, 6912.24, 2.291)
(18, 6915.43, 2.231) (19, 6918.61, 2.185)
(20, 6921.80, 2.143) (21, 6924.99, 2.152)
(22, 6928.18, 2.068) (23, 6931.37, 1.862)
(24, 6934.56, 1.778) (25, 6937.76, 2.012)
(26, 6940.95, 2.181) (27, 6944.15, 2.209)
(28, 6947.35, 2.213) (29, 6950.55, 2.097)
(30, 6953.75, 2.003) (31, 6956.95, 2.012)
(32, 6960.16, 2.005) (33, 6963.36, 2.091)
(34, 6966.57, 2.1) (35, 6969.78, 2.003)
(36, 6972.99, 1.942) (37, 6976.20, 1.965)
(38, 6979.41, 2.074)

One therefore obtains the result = 1.12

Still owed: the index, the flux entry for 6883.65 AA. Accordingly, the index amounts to 1.796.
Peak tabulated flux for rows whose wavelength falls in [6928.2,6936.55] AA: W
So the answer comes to 1.862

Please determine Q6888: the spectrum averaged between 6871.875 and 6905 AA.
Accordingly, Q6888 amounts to 2.02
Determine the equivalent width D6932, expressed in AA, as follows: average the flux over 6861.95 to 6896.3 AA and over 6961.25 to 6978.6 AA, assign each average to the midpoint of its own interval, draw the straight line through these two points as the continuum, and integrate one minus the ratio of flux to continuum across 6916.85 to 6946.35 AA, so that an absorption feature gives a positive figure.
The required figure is -0.9 AA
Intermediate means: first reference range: 1.99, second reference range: 2.02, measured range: 2.07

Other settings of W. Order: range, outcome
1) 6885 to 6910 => 2.237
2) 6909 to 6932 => 2.291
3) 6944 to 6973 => 2.213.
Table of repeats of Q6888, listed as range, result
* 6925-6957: 2.05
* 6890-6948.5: 2.12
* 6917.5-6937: 2.03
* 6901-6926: 2.2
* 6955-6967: 2.05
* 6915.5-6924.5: 2.17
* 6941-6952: 2.17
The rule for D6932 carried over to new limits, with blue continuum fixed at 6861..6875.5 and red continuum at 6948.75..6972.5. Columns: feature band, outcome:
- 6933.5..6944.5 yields 0.1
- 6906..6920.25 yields -1.2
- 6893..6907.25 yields -0.7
